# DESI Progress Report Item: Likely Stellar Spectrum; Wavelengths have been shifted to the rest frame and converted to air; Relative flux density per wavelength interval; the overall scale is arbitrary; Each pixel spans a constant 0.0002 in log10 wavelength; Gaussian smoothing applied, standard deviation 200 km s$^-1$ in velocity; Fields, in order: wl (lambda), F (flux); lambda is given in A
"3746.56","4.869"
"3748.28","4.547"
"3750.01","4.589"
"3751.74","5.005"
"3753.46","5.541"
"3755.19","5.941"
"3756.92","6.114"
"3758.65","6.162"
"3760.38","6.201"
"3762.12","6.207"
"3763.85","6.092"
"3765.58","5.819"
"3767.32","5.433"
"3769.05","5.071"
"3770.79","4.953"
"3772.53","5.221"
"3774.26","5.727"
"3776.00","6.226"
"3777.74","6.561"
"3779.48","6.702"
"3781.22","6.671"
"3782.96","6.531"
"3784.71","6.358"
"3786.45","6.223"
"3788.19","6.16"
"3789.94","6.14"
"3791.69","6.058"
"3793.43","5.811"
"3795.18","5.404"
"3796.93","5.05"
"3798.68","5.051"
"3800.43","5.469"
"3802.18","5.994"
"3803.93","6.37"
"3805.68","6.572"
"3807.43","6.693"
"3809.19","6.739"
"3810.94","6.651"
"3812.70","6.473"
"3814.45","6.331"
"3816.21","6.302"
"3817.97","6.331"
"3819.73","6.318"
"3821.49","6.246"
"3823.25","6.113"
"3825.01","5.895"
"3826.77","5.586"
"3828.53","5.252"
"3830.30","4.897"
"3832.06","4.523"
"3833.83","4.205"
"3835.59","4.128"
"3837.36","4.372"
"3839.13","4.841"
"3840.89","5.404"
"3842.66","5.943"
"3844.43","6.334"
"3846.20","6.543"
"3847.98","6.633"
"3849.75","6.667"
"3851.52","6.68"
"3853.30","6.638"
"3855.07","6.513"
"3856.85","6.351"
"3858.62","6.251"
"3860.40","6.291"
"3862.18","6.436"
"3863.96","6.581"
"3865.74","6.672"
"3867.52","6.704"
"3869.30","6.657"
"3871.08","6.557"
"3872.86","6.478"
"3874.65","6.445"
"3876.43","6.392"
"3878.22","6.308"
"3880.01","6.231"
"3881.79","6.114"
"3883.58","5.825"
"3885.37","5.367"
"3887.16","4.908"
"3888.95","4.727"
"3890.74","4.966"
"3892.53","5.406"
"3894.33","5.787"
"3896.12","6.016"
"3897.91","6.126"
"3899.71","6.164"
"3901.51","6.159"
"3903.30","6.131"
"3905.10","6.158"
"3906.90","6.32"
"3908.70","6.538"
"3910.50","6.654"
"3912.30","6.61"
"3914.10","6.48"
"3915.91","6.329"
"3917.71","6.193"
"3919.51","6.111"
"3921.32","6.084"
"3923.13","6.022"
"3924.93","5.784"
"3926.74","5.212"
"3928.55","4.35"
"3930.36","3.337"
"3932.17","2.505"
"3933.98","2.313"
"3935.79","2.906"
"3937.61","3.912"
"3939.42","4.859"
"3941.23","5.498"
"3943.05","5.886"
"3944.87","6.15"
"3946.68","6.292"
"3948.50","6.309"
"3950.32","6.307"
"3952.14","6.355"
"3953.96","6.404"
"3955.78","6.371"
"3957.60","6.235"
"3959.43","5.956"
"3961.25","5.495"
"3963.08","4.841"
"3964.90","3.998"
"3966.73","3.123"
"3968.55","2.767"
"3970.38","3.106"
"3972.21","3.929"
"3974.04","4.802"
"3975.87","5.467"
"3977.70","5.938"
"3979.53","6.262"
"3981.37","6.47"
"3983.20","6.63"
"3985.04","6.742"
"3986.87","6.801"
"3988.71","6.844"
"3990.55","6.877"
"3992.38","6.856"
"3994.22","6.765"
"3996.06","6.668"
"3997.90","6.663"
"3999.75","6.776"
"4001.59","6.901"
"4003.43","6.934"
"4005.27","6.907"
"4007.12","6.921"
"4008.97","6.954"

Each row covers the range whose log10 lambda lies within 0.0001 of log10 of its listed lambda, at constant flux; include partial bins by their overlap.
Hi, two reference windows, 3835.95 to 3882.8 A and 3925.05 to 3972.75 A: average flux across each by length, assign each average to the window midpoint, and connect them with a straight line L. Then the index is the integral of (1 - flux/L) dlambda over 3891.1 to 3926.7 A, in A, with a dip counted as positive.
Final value -4.4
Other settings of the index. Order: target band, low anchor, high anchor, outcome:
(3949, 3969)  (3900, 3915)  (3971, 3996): 2.88 A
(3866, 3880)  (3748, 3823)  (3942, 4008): -1.27 A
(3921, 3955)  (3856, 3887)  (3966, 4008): 5.81 A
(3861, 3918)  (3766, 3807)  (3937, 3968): -4.78 A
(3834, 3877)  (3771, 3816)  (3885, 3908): -2.04 A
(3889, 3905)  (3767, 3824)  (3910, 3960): -0.49 A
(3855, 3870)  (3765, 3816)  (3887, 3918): -1.20 A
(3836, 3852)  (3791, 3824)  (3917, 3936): -0.59 A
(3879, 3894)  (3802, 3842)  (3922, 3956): -0.24 A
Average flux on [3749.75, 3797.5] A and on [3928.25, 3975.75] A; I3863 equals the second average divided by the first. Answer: 0.8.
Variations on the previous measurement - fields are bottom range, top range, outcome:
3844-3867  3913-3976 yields 0.78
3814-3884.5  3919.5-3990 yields 0.87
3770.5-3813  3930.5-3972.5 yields 0.79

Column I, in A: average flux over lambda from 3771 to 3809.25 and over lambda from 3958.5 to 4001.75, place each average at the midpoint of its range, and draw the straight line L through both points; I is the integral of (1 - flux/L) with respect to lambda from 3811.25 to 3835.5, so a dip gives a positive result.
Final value 1.2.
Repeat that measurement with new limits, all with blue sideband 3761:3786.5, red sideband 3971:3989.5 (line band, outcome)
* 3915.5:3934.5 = 3.2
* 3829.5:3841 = 2.7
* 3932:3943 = 3.8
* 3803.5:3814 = -1.1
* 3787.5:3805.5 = 0.6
